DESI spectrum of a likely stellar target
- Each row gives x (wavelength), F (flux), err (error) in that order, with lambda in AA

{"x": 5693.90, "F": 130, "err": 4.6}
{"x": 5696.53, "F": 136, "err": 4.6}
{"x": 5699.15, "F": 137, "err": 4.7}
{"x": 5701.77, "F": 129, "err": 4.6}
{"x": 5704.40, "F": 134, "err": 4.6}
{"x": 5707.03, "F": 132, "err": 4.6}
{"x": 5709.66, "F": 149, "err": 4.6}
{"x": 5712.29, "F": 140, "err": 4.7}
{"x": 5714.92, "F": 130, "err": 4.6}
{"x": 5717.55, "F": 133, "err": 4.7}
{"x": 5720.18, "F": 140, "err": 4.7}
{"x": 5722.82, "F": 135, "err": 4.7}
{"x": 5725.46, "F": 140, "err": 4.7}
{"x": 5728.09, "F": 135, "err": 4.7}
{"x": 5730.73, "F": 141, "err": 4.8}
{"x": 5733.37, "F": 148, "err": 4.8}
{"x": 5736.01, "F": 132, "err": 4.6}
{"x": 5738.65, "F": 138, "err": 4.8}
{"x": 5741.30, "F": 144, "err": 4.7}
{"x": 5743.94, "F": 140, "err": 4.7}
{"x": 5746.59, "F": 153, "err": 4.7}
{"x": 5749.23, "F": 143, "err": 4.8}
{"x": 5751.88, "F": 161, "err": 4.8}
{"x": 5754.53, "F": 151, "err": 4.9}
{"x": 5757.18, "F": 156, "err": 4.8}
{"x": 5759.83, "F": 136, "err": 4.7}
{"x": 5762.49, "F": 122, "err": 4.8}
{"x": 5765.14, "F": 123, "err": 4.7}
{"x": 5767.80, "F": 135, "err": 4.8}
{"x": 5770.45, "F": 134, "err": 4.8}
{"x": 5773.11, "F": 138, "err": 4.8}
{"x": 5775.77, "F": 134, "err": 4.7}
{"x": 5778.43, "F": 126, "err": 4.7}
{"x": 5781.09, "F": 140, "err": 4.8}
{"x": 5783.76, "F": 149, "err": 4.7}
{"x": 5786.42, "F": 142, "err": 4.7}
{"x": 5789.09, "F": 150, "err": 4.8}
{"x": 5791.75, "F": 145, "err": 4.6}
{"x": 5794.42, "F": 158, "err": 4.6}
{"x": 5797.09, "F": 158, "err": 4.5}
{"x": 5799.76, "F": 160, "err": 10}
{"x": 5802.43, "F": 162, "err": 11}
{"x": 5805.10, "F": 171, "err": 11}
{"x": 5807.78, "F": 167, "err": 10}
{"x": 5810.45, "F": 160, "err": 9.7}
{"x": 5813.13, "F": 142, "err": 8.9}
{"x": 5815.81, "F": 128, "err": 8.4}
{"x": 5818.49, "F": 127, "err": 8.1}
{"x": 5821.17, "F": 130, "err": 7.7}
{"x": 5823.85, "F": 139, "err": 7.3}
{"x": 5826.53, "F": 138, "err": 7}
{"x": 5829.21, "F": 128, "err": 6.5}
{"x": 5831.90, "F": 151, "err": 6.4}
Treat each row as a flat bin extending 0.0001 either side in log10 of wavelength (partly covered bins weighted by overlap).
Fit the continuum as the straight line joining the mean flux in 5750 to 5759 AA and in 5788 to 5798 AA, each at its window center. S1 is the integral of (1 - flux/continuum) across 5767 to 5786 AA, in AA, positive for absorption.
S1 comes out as 2.03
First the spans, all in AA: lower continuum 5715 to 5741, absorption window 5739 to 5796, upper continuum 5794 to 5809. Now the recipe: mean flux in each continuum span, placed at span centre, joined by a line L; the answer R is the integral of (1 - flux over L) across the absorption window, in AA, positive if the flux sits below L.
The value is 3.46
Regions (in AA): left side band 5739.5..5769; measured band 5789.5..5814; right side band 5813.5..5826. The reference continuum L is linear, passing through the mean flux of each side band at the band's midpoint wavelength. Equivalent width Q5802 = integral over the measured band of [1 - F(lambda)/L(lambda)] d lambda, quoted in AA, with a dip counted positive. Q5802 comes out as -4.20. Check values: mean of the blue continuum 142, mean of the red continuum 132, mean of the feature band 158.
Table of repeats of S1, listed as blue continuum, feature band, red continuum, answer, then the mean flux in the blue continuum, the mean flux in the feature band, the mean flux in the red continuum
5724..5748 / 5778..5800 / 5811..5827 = -1.7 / 141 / 148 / 135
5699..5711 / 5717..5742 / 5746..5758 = 1.1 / 136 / 139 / 153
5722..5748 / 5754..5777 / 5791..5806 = 2.1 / 141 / 136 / 159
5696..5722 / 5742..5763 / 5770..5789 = -1.3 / 136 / 146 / 138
